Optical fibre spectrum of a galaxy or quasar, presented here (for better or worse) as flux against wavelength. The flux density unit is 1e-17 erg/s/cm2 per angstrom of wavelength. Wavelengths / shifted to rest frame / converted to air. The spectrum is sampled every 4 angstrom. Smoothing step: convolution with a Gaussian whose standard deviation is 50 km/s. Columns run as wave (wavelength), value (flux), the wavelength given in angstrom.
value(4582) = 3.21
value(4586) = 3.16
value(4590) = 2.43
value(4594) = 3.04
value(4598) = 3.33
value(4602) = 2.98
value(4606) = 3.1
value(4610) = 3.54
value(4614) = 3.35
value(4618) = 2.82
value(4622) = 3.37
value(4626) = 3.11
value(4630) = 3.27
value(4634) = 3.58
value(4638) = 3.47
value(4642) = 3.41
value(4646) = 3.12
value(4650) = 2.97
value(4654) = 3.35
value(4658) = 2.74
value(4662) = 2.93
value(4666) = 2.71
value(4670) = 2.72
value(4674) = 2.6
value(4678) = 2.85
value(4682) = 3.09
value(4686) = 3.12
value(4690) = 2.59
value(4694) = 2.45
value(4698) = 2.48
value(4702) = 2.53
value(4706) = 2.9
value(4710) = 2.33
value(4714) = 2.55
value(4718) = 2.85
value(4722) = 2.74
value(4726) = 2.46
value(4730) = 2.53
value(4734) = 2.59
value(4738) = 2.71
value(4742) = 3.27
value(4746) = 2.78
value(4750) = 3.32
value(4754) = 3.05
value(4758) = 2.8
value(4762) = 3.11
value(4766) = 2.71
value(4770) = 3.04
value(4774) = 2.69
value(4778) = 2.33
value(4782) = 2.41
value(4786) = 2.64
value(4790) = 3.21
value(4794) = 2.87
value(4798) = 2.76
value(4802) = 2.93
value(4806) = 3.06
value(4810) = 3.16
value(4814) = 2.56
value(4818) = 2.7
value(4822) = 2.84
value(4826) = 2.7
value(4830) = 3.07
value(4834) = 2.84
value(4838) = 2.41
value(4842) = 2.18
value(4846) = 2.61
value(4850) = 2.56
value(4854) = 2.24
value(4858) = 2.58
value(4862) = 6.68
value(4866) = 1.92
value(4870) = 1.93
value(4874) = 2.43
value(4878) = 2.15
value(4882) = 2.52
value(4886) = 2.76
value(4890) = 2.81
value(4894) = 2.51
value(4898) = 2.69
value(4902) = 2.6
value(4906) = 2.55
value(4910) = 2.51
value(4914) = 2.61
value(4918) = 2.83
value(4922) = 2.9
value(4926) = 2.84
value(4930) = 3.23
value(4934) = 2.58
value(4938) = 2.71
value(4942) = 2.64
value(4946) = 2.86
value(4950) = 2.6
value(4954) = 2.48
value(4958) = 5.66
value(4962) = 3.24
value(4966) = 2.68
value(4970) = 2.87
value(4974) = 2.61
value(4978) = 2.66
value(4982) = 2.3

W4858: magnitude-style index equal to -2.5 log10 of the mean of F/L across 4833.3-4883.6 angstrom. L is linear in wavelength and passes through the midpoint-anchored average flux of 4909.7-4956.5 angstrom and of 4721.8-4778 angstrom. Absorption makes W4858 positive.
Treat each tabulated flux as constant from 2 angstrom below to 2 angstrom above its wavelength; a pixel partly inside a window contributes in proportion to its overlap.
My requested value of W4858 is 0.04 mag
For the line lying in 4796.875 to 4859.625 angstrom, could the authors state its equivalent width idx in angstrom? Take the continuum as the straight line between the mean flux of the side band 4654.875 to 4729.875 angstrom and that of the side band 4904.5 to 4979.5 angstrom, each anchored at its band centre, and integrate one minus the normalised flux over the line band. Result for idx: 2.5 angstrom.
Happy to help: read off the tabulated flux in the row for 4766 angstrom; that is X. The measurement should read 2.71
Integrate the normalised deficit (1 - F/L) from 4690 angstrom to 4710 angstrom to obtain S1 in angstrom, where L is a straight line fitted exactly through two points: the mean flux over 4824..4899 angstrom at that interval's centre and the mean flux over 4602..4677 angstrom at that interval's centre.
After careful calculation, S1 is 2.9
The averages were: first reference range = 3.11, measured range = 2.56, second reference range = 2.72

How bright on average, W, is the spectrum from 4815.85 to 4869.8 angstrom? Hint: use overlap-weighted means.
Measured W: 2.84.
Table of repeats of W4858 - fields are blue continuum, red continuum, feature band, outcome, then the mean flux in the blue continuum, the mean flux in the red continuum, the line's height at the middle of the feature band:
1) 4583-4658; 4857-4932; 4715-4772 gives 0.06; 3.18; 2.79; 3.01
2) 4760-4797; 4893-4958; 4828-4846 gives 0.06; 2.78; 2.79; 2.78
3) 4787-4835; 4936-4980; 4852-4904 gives 0.07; 2.89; 3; 2.94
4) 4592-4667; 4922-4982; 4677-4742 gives 0.16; 3.17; 2.95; 3.12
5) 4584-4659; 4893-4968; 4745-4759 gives 0.01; 3.17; 2.88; 3.05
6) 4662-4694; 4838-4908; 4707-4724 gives 0.06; 2.8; 2.68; 2.77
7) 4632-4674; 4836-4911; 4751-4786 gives 0.03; 3.08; 2.67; 2.86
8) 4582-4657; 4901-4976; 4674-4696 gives 0.12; 3.18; 2.9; 3.12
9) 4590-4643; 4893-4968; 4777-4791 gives 0.16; 3.23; 2.88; 3.04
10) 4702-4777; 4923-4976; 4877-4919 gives 0.14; 2.79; 3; 2.95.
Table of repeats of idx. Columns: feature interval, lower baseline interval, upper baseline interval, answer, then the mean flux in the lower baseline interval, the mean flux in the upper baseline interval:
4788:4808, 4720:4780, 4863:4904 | -1.88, 2.81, 2.54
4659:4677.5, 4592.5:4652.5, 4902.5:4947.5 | 2.40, 3.23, 2.74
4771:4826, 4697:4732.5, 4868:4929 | -4.02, 2.6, 2.59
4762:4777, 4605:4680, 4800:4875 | 0.50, 3.11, 2.82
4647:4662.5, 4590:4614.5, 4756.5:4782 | 0.07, 3.15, 2.75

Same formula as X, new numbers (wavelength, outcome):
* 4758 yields 2.8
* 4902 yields 2.6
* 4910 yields 2.51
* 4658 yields 2.74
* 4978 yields 2.66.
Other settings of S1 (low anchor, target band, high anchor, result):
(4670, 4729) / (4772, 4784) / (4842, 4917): 0.9 angstrom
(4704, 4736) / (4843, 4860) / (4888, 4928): 1.2 angstrom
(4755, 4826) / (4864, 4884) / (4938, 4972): 5.2 angstrom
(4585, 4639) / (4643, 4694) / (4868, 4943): 3.0 angstrom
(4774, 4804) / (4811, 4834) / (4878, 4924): -0.8 angstrom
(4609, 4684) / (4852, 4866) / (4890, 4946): -3.8 angstrom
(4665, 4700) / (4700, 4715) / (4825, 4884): 0.8 angstrom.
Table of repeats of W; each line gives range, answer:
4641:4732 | 2.78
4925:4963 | 3.09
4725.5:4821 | 2.83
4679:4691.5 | 2.94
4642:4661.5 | 3.07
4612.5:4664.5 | 3.19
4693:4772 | 2.76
